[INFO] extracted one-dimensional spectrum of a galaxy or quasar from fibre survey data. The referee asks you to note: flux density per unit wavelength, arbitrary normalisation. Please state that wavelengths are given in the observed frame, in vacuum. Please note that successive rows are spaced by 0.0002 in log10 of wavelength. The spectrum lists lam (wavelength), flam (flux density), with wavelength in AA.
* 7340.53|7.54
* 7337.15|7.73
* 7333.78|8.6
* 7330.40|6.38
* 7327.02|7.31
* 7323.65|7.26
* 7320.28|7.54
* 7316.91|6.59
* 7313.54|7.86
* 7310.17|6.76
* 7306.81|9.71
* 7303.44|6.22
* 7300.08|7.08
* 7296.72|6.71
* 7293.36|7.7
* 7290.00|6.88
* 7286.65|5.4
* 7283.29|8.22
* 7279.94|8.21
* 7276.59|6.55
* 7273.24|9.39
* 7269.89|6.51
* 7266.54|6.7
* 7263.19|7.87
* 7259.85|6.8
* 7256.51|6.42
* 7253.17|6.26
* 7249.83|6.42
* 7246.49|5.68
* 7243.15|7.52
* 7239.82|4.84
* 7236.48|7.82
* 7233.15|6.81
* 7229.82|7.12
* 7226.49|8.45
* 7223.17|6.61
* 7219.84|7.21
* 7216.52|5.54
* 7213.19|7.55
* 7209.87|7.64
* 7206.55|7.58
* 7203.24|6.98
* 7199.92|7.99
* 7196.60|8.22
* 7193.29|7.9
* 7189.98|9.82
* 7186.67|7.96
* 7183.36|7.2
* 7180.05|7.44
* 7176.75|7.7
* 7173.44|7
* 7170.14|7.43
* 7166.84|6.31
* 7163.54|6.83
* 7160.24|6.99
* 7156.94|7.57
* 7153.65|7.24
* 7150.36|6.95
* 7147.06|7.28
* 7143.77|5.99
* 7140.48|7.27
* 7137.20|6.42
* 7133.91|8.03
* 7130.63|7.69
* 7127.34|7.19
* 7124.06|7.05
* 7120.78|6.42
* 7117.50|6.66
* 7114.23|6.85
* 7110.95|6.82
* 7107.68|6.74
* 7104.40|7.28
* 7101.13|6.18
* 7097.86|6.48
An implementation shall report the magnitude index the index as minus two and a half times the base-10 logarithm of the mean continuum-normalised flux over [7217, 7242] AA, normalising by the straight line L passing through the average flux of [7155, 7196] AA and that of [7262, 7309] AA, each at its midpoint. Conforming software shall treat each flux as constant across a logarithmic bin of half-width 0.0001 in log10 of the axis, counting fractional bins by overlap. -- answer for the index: 0.08 mag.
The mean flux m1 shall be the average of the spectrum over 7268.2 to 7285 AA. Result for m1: 7.77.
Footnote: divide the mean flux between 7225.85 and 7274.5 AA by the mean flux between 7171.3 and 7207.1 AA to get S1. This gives 0.9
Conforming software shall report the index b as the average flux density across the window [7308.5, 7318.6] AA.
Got 7.07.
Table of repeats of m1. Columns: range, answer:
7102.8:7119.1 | 6.87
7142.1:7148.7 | 6.64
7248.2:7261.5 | 6.48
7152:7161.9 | 7.27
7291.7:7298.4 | 7.2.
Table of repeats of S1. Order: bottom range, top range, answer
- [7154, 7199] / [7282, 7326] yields 0.95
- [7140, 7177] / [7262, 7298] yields 1.04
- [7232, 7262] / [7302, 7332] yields 1.12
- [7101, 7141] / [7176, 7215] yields 1.12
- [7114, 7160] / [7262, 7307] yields 1.03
